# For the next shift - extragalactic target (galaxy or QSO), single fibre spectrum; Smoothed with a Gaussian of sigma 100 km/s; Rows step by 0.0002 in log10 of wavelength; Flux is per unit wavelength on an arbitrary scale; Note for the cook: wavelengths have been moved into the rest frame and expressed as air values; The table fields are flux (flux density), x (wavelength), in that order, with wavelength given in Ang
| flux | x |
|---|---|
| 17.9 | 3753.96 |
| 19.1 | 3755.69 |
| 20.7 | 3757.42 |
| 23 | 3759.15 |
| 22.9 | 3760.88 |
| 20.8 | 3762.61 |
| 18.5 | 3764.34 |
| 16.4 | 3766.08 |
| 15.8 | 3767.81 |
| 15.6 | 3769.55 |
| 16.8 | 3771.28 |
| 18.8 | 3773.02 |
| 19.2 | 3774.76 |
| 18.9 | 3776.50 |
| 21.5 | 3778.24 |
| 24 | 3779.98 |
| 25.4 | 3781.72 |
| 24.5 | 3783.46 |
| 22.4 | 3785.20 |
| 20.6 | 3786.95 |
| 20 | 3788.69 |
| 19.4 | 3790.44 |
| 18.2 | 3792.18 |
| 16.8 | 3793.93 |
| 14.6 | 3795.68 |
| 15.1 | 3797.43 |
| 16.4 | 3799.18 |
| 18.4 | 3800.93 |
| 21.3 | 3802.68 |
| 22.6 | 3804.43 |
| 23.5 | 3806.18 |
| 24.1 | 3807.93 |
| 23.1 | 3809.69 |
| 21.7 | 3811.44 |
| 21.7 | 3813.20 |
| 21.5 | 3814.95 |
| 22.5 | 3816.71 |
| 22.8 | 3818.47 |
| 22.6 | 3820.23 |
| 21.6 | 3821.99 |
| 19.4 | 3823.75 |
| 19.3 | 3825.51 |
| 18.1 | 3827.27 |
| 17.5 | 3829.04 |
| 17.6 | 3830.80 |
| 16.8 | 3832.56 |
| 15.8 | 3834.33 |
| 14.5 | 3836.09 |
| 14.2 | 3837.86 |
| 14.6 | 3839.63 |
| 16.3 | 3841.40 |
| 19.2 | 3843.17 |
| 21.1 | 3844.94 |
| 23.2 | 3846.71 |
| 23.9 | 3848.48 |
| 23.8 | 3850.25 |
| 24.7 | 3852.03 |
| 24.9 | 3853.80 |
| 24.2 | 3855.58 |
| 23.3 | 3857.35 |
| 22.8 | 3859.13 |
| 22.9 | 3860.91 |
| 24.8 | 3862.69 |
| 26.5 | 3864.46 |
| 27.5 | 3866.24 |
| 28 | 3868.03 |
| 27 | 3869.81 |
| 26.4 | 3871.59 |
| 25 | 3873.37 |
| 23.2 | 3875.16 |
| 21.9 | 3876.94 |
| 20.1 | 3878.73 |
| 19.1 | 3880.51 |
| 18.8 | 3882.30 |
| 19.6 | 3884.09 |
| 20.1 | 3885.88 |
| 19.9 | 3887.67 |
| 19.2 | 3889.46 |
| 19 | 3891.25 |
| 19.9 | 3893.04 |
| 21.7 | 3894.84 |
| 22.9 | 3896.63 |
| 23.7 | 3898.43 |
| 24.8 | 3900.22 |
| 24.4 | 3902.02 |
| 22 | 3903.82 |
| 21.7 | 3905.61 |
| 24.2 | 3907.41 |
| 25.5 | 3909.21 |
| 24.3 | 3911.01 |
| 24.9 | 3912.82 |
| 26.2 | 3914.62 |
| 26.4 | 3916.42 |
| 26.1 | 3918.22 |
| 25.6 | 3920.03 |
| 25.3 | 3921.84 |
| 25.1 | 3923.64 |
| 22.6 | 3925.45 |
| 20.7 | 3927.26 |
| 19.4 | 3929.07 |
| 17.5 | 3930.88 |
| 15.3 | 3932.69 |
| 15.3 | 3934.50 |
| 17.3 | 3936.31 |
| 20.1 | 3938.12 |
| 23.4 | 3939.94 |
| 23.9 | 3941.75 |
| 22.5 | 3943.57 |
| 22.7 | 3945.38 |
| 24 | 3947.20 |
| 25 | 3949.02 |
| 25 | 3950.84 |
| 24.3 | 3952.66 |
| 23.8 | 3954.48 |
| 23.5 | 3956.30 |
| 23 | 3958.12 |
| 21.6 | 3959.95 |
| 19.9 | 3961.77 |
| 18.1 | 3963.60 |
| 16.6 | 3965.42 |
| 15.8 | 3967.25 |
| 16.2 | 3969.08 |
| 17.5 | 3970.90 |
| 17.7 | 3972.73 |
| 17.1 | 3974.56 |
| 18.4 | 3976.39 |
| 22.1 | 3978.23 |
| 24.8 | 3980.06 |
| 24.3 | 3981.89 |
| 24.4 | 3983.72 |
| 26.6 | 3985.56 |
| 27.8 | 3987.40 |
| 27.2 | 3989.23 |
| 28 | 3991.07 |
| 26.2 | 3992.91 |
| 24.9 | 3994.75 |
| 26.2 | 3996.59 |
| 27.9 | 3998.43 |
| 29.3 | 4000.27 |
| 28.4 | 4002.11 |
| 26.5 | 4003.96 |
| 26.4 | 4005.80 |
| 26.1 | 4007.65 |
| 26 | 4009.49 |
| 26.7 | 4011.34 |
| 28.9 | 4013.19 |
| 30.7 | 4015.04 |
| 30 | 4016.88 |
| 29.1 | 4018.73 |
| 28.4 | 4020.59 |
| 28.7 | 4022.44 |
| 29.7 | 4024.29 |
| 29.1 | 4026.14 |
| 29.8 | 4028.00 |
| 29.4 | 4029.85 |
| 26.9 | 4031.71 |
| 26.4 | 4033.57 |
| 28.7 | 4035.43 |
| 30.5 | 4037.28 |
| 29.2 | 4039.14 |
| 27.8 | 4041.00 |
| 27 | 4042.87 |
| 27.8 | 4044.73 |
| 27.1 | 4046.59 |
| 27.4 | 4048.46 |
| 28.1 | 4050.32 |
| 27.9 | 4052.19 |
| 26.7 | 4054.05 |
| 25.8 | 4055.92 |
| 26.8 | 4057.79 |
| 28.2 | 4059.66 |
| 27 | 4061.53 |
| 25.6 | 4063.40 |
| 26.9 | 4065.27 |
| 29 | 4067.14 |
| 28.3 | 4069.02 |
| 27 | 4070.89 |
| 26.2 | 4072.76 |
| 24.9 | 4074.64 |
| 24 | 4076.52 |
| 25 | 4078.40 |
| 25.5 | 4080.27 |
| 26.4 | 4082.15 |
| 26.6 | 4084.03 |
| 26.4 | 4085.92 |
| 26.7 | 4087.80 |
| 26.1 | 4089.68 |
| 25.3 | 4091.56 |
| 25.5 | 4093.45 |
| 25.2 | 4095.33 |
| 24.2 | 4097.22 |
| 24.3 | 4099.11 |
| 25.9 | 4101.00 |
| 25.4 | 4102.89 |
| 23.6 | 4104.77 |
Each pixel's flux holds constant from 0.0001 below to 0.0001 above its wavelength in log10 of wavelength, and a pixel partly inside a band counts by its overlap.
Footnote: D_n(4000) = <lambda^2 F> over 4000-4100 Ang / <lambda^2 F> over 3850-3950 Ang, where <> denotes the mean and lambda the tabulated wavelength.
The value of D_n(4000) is 1.29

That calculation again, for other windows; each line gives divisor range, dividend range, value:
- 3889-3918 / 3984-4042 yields 1.27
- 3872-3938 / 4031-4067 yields 1.35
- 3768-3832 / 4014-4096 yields 1.55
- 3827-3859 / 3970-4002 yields 1.32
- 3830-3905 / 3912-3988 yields 1.05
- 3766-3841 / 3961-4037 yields 1.44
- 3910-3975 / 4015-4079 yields 1.36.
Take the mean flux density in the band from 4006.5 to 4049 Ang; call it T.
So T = 28.3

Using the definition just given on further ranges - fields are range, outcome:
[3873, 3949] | 22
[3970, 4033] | 26.2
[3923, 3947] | 20.5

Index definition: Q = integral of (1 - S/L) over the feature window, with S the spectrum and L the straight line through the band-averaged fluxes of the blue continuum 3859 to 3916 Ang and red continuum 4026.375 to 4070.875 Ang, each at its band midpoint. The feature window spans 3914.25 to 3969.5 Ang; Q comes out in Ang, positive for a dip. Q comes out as 6.6 Ang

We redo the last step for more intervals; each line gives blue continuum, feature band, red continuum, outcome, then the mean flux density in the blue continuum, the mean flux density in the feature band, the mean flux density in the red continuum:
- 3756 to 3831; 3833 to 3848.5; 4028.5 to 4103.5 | 2.6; 20.1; 17.7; 26.7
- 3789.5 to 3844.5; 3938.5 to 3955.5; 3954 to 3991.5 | -2.1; 19.1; 23.7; 21.5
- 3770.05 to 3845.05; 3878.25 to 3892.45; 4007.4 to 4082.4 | 1.8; 19.6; 19.5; 27.6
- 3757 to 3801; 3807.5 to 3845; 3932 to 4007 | 1.7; 19.4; 19.3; 22.7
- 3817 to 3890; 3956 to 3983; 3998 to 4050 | 6.5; 21.3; 19.7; 28.2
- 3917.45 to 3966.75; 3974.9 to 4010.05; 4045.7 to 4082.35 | -2.9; 21.7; 25.7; 26.7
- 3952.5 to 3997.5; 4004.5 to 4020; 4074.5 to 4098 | -3.1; 22.2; 28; 25.6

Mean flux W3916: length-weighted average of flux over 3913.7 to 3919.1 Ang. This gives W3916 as 26.3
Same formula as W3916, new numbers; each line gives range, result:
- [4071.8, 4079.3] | 25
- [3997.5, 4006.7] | 27.7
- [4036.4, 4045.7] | 28.4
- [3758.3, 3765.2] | 21.3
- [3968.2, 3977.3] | 17.4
